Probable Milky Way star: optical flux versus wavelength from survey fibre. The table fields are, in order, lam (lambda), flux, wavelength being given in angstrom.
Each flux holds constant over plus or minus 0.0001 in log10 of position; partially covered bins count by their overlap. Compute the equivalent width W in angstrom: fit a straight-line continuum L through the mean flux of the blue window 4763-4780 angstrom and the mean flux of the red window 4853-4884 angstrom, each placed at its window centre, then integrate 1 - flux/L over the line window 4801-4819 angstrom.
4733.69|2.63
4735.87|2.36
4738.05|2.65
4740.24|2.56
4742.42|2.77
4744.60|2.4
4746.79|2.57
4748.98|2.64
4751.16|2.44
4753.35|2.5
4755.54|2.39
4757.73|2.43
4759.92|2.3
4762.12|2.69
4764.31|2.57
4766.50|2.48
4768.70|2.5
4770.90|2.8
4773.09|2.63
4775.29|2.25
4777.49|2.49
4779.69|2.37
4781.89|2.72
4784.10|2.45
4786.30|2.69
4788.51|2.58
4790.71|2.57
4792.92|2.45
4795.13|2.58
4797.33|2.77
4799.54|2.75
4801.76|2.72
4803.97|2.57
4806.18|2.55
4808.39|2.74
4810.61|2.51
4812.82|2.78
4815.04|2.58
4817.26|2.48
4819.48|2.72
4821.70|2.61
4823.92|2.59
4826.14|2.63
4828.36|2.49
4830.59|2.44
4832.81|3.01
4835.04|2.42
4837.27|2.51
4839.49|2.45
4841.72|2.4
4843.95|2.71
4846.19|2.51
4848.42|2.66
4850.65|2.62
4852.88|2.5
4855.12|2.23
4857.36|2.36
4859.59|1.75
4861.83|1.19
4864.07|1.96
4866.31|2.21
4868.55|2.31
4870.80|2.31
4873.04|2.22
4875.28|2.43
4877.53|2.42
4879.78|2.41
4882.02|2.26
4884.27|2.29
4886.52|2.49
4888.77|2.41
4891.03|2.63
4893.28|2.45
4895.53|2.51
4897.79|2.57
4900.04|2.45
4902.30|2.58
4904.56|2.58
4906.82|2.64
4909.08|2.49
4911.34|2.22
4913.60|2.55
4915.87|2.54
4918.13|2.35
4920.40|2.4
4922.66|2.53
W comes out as -1.8 angstrom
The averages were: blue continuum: 2.52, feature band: 2.62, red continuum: 2.17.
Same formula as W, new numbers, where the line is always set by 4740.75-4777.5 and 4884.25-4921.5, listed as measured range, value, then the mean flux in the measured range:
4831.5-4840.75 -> -0.3 angstrom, 2.59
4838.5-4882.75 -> 3.6 angstrom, 2.3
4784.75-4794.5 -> -0.2 angstrom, 2.57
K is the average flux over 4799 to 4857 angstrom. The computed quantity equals 2.58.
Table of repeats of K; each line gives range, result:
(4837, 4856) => 2.51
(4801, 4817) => 2.63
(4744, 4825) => 2.56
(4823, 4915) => 2.41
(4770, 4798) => 2.56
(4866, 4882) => 2.33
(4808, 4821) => 2.63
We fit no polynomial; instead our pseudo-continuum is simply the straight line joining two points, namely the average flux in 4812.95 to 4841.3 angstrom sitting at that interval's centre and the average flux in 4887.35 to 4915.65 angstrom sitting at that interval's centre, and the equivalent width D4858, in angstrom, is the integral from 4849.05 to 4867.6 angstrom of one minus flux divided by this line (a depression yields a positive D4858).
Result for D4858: 3.1 angstrom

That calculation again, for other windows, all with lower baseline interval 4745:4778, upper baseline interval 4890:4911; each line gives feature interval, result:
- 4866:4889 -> 1.68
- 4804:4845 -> -1.13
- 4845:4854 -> -0.18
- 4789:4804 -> -0.70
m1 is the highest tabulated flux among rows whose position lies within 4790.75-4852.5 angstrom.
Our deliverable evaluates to 3.01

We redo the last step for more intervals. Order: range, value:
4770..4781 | 2.8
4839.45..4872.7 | 2.71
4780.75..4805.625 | 2.77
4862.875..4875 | 2.31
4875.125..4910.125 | 2.64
